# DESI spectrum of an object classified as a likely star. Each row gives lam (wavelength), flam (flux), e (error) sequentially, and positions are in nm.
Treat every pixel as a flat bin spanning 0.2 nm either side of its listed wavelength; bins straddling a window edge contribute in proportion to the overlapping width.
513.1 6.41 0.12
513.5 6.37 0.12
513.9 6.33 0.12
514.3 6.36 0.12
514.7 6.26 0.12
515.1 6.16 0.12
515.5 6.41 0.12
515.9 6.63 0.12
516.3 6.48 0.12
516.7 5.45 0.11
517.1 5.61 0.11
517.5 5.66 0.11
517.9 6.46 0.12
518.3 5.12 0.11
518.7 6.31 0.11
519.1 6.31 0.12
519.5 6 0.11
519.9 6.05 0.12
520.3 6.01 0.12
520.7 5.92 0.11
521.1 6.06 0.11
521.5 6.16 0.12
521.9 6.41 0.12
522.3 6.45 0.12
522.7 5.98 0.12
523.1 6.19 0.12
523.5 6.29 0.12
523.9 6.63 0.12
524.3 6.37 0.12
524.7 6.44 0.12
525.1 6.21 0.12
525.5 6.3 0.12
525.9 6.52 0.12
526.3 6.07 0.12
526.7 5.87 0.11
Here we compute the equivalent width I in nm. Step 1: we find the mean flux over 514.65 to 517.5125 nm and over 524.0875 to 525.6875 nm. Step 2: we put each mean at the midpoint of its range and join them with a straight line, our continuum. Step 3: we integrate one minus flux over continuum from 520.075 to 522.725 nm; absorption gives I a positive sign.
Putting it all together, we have 0.04 nm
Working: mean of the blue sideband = 6.1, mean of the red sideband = 6.33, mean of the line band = 6.15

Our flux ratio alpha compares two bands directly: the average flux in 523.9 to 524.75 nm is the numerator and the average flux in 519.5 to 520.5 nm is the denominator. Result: 1.1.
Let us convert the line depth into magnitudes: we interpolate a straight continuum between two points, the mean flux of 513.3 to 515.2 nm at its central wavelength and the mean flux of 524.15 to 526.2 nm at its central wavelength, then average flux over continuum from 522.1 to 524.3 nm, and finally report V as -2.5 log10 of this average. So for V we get 0.005 mag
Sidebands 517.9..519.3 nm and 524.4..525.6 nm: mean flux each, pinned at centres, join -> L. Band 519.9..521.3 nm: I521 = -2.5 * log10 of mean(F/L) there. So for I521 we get 0.016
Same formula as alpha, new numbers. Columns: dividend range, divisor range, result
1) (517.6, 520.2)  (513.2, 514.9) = 0.95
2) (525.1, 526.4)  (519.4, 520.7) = 1.05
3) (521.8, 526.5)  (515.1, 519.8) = 1.05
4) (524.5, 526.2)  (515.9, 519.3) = 1.06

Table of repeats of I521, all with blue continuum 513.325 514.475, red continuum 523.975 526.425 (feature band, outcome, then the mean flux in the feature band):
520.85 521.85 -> 0.03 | 6.15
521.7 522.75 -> 0.00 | 6.32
